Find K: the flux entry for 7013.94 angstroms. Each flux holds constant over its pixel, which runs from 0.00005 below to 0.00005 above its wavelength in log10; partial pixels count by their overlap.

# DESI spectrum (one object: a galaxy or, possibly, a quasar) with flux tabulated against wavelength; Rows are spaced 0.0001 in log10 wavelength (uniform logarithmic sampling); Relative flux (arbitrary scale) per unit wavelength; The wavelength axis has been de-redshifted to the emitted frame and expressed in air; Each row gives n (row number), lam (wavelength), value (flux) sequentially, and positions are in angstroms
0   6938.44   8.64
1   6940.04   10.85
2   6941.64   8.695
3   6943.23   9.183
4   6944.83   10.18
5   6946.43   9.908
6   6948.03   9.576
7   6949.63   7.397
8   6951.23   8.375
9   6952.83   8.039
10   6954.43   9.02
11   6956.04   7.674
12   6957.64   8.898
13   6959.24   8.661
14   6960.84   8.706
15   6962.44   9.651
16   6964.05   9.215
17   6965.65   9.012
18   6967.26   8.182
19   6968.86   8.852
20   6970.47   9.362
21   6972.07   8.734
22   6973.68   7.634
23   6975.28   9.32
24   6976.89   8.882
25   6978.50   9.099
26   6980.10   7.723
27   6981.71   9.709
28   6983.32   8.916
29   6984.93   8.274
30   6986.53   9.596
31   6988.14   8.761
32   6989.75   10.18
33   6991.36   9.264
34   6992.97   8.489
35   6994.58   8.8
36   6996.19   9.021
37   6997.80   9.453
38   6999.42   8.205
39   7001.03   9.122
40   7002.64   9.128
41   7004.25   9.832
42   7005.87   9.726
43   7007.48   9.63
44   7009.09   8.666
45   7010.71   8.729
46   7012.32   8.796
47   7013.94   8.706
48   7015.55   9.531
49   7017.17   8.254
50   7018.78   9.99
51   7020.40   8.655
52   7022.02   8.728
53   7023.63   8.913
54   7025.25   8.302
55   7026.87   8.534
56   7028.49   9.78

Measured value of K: 8.706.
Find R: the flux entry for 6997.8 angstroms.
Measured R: 9.453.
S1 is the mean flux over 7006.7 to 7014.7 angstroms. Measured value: 8.9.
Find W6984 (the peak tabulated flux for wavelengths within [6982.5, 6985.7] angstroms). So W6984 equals 8.916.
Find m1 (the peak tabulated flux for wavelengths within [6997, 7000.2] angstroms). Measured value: 9.453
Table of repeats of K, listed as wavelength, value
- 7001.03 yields 9.122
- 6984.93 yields 8.274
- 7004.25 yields 9.832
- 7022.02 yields 8.728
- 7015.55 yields 9.531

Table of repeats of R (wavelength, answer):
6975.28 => 9.32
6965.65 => 9.012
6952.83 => 8.039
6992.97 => 8.489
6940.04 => 10.85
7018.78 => 9.99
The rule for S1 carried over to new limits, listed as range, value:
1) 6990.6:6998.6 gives 9.01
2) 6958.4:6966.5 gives 9.04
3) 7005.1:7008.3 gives 9.69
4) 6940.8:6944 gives 8.98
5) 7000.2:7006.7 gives 9.45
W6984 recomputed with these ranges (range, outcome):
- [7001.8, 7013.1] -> 9.832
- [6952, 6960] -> 9.02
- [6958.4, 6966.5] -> 9.651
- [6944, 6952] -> 10.18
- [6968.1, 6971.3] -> 9.362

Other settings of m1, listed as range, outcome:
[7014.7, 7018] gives 9.531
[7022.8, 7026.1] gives 8.913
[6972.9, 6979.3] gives 9.32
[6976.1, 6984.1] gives 9.709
